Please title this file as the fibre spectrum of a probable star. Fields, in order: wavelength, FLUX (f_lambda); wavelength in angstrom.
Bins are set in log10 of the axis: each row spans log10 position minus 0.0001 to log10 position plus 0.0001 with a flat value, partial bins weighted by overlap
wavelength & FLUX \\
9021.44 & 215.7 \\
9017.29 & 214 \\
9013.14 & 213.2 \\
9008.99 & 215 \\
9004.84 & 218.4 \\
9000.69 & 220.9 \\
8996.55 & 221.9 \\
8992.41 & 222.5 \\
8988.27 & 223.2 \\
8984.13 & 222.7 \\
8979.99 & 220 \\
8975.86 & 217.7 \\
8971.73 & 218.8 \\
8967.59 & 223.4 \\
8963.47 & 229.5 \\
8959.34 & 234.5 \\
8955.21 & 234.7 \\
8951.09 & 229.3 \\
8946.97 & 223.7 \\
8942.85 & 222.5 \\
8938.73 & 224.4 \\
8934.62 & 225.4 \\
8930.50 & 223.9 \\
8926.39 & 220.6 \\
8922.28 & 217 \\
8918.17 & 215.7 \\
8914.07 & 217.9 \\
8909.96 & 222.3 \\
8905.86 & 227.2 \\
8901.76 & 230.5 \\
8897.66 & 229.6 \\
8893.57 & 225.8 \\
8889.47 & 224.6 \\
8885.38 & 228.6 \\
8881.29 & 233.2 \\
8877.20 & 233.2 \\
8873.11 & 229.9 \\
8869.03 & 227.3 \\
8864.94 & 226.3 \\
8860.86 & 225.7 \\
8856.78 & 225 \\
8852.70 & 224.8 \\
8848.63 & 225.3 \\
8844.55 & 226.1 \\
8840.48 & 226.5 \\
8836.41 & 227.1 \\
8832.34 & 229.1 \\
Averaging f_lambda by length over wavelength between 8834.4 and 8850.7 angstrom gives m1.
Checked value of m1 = 226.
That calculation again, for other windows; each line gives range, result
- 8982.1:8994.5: 223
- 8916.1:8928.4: 218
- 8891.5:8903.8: 229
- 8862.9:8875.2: 228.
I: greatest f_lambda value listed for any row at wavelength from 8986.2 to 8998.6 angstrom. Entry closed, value 223.2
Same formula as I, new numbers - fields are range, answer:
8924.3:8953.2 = 229.3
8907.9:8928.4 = 222.3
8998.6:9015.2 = 220.9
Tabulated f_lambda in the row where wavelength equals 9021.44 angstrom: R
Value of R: 215.7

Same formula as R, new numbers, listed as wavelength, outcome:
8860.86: 225.7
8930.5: 223.9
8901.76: 230.5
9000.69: 220.9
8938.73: 224.4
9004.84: 218.4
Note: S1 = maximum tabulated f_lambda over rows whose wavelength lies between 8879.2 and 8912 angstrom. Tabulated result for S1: 233.2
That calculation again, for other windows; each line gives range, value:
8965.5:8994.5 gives 223.4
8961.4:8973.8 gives 229.5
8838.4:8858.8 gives 226.5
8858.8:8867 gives 226.3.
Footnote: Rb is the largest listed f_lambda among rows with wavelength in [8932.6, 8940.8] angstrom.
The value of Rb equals 225.4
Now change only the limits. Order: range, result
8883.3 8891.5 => 228.6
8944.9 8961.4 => 234.7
